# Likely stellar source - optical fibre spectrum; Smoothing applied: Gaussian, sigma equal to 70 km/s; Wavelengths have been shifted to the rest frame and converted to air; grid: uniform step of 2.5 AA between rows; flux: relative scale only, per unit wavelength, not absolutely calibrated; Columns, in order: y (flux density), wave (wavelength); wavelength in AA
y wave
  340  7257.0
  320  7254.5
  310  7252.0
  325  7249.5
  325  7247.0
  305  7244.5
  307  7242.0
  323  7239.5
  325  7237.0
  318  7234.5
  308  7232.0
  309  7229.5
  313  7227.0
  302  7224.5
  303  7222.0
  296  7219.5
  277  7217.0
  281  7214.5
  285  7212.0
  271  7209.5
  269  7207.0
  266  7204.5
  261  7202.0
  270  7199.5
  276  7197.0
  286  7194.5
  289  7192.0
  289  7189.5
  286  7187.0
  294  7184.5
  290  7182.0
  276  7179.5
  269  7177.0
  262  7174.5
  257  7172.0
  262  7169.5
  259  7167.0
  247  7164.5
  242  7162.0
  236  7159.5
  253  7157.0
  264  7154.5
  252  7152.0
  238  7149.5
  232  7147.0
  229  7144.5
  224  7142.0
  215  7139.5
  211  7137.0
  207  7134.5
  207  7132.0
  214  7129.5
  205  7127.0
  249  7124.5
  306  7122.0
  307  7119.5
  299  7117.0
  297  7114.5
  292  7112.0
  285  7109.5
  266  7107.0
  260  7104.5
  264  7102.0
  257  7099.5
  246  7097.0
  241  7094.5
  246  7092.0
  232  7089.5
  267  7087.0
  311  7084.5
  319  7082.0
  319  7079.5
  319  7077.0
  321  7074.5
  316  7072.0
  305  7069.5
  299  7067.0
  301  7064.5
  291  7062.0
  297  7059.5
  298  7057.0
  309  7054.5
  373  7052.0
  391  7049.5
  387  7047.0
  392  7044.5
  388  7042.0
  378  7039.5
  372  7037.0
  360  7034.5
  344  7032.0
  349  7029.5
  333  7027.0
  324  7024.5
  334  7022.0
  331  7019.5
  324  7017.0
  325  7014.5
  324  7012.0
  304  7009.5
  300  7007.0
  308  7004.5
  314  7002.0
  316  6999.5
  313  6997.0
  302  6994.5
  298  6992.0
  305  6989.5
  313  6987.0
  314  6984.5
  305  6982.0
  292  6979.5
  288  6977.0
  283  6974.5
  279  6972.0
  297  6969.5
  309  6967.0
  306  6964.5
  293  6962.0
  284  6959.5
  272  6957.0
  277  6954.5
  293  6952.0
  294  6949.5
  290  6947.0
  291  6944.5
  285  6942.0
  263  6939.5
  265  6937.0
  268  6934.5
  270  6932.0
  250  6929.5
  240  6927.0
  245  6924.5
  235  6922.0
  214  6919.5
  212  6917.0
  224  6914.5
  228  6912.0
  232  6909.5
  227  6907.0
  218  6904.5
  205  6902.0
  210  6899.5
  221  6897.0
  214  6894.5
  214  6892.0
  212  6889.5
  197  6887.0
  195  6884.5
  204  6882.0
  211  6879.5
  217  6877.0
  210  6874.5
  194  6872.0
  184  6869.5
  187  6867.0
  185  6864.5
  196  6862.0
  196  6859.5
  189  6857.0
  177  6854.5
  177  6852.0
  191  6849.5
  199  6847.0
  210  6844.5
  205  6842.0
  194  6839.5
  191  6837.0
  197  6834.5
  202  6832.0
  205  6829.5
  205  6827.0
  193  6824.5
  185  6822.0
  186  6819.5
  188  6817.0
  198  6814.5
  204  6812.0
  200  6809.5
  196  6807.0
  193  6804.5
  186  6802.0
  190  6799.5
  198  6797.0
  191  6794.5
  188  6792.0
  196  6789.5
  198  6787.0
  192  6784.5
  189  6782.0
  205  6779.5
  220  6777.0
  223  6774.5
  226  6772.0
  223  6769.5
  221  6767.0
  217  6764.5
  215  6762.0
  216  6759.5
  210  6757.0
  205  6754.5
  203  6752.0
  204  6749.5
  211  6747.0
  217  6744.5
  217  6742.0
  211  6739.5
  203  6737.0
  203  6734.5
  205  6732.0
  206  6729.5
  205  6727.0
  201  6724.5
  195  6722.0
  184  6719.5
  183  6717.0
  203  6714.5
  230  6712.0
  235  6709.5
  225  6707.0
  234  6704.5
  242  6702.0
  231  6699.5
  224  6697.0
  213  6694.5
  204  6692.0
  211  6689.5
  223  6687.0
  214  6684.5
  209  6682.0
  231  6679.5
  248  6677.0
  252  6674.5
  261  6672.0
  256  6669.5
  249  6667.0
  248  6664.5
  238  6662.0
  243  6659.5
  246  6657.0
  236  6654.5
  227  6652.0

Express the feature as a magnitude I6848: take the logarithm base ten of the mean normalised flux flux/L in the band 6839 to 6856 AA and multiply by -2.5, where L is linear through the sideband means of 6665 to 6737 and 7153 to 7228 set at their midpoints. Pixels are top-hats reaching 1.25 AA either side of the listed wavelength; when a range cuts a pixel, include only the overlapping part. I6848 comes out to 0.22 mag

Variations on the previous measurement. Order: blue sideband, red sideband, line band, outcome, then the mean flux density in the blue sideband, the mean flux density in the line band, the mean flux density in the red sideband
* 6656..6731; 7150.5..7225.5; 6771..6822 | 0.18 mag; 225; 198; 272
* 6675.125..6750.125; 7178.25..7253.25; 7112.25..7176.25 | 0.14 mag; 214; 248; 294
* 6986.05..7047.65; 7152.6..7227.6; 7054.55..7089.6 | 0.04 mag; 333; 302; 274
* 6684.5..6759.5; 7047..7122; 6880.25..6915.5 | 0.18 mag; 212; 214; 296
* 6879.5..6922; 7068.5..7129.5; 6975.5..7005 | -0.25 mag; 215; 305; 279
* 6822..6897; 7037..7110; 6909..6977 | -0.11 mag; 198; 267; 307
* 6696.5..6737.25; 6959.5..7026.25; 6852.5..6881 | 0.33 mag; 212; 195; 307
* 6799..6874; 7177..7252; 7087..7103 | 0.06 mag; 194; 249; 294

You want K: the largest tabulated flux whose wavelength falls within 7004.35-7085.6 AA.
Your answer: 392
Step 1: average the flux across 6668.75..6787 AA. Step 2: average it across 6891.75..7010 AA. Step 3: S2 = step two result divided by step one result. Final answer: 1.25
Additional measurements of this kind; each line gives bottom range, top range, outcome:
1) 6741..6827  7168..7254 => 1.43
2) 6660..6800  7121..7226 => 1.21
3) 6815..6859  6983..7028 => 1.63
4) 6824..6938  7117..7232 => 1.25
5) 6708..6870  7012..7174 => 1.44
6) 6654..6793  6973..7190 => 1.34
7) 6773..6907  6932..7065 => 1.58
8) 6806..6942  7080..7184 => 1.22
